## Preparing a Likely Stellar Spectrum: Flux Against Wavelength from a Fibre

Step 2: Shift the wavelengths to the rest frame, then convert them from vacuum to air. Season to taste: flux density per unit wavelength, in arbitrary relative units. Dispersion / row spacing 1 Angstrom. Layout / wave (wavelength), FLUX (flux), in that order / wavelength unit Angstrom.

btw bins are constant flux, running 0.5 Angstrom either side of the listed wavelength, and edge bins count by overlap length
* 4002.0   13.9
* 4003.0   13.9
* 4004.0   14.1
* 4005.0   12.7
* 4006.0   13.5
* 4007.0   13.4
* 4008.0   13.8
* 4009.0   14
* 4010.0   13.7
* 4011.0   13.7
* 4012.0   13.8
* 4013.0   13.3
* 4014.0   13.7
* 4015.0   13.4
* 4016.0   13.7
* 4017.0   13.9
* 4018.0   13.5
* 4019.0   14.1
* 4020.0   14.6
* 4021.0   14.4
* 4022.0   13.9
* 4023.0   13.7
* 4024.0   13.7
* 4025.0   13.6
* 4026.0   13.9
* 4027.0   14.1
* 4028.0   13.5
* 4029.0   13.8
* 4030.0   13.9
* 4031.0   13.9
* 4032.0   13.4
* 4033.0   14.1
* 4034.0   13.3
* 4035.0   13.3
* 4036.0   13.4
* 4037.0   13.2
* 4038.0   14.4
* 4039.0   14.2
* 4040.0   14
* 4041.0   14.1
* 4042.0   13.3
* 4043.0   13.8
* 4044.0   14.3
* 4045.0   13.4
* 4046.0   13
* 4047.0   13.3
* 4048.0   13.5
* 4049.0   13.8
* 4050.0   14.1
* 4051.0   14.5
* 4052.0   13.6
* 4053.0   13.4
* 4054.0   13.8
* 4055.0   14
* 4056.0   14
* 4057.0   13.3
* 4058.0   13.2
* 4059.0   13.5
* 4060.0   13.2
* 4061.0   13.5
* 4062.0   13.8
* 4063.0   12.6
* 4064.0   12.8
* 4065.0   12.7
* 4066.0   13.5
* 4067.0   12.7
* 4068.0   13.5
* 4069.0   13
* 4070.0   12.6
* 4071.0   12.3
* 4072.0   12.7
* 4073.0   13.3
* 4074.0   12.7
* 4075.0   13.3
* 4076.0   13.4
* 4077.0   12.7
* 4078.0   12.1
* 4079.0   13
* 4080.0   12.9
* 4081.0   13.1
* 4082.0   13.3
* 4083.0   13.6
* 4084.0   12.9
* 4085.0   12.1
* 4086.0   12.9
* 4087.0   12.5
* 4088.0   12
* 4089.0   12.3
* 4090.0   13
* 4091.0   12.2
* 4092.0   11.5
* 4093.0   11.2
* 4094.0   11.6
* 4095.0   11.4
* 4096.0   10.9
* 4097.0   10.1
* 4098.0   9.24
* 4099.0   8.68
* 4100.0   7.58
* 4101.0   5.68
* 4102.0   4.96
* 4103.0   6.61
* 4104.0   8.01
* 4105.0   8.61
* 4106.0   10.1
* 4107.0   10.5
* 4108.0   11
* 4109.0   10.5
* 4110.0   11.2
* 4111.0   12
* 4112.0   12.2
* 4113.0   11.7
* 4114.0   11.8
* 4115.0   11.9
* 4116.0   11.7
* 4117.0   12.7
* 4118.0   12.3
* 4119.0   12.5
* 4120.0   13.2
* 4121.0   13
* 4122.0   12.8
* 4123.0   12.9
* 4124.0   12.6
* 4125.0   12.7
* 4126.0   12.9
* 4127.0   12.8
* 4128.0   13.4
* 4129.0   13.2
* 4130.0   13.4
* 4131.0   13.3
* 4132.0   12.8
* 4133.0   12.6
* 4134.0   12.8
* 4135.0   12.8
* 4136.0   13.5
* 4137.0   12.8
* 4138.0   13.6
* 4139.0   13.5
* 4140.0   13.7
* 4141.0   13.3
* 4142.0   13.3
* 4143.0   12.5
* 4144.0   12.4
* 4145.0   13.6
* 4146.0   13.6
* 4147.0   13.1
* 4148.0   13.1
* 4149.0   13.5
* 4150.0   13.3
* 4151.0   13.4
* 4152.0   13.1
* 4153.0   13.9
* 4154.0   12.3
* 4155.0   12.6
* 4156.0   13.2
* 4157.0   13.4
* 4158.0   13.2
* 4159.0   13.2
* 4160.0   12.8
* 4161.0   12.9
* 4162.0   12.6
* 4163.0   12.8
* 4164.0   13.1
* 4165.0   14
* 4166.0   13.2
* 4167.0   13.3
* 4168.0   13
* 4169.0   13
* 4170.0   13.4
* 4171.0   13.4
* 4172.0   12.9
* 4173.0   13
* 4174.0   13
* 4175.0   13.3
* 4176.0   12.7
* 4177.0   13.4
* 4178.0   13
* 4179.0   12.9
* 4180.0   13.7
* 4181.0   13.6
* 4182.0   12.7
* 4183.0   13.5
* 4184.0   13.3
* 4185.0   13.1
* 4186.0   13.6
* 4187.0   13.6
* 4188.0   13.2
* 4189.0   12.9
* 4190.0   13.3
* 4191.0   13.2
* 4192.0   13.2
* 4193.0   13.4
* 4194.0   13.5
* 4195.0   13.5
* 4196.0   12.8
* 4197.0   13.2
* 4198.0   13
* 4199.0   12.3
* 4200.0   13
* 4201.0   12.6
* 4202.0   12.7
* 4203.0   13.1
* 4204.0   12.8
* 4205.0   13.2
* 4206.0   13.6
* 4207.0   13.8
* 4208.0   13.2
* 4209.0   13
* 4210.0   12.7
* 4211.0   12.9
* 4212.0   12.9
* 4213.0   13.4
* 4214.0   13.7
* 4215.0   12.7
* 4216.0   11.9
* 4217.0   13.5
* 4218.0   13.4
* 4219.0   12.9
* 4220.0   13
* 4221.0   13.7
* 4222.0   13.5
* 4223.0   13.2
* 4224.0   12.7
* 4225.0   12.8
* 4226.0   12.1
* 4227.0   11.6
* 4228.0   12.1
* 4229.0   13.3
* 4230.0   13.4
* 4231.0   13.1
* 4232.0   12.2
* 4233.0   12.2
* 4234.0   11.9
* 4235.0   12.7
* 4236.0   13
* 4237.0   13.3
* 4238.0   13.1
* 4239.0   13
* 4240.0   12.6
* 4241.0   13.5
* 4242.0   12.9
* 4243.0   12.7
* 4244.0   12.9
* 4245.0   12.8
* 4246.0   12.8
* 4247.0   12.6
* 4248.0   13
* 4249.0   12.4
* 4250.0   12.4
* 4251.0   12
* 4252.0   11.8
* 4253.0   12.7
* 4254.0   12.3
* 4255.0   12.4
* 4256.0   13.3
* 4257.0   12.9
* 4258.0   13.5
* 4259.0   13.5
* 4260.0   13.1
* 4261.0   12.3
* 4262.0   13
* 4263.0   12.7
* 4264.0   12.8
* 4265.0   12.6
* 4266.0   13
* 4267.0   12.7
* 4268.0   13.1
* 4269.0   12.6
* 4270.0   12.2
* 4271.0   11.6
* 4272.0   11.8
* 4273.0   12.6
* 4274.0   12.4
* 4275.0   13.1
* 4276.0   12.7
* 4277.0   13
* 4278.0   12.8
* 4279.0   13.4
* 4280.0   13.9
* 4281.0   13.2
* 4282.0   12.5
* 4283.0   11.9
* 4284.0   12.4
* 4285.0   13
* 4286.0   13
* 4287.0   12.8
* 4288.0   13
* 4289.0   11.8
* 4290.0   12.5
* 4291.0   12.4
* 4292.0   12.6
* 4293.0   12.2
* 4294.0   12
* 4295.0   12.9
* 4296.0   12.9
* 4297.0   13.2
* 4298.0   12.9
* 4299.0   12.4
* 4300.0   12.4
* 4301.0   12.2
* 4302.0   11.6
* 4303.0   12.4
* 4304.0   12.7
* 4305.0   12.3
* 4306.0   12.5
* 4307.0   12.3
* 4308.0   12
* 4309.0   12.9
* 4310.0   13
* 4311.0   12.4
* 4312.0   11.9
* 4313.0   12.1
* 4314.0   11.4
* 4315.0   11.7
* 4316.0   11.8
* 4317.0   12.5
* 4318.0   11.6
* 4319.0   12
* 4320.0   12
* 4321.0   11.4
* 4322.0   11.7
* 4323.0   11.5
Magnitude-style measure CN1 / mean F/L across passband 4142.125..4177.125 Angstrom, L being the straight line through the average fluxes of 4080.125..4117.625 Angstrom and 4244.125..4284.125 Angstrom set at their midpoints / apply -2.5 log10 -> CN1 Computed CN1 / -0.14 mag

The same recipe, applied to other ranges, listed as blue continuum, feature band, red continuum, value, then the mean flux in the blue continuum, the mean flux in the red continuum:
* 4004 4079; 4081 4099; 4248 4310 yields 0.13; 13.5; 12.6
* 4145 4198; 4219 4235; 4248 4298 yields 0.02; 13.2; 12.7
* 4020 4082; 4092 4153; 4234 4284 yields 0.12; 13.5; 12.7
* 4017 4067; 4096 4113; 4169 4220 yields 0.40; 13.7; 13.1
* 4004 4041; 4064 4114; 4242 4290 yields 0.17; 13.7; 12.7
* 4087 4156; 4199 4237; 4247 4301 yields -0.04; 11.9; 12.7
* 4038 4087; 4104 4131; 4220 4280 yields 0.10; 13.3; 12.7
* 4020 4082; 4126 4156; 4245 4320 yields 0.00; 13.5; 12.5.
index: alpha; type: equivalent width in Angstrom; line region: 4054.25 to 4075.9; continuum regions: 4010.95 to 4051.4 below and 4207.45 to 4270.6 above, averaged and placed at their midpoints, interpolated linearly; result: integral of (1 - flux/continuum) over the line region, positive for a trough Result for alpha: 0.7 Angstrom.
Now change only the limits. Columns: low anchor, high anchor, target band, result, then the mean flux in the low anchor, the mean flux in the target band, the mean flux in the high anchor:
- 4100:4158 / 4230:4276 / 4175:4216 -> -2.3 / 12.1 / 13.1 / 12.7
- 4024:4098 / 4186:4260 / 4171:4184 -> -0.2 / 13.1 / 13.2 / 12.9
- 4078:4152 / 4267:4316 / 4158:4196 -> -3.2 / 12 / 13.2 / 12.5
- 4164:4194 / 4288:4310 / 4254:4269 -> -0.2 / 13.2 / 12.9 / 12.5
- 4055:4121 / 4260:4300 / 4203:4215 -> -0.8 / 11.8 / 13.2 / 12.7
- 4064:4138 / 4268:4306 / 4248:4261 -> -0.2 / 11.9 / 12.7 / 12.6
